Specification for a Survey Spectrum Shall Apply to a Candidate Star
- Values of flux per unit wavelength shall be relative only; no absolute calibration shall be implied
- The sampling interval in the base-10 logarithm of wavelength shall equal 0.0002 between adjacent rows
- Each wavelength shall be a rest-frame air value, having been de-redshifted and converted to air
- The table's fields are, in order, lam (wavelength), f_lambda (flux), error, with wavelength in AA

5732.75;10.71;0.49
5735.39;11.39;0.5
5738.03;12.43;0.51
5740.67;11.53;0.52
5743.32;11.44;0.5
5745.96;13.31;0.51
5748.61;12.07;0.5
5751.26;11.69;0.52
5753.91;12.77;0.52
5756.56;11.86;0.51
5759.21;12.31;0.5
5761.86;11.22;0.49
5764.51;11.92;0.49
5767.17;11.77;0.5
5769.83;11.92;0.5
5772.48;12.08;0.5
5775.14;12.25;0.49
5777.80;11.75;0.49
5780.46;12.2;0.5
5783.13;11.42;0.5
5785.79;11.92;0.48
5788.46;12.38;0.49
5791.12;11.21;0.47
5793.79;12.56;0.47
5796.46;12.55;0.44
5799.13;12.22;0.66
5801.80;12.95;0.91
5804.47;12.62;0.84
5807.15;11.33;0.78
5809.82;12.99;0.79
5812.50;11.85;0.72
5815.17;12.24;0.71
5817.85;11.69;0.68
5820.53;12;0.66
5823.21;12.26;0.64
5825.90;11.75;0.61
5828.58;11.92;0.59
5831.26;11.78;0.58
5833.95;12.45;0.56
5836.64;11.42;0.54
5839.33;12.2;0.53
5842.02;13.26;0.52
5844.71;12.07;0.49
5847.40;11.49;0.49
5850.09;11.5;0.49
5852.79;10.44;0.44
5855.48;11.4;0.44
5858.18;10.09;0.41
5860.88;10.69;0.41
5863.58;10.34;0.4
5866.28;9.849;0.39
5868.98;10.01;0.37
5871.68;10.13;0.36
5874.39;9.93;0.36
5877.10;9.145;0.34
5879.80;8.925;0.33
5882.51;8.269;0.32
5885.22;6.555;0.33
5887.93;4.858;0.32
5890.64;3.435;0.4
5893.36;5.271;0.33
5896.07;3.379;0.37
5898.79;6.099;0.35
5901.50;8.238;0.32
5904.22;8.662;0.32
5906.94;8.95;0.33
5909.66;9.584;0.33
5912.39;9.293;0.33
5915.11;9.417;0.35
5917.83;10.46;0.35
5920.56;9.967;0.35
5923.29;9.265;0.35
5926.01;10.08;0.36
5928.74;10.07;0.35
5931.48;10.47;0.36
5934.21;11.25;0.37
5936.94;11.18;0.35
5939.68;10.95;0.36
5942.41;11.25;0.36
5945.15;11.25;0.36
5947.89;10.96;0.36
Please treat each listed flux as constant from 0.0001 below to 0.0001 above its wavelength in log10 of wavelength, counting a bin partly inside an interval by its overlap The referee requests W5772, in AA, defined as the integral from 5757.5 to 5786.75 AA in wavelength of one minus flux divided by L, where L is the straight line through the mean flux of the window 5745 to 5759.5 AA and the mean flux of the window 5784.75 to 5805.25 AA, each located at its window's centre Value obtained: 0.99 AA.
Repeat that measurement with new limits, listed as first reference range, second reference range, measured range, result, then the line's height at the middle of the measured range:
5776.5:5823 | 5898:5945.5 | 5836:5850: -0.95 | 11.3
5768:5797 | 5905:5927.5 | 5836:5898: 7.59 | 10.5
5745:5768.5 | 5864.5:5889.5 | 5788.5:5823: -4.96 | 10.7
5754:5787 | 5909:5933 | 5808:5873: -3.07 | 11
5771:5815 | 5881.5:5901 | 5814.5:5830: -2.76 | 10.2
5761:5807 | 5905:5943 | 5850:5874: 1.21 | 11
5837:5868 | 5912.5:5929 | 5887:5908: 8.51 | 10.3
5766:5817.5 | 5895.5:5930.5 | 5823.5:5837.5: -1.05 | 11.1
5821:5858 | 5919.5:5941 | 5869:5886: 3.37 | 11.2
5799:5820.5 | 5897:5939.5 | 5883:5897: 7.22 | 10.2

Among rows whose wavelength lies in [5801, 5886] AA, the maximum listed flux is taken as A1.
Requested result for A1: 13.26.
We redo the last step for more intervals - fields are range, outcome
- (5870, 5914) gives 10.13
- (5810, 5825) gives 12.26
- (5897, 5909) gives 8.95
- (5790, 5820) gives 12.99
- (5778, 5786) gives 12.2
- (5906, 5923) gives 10.46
